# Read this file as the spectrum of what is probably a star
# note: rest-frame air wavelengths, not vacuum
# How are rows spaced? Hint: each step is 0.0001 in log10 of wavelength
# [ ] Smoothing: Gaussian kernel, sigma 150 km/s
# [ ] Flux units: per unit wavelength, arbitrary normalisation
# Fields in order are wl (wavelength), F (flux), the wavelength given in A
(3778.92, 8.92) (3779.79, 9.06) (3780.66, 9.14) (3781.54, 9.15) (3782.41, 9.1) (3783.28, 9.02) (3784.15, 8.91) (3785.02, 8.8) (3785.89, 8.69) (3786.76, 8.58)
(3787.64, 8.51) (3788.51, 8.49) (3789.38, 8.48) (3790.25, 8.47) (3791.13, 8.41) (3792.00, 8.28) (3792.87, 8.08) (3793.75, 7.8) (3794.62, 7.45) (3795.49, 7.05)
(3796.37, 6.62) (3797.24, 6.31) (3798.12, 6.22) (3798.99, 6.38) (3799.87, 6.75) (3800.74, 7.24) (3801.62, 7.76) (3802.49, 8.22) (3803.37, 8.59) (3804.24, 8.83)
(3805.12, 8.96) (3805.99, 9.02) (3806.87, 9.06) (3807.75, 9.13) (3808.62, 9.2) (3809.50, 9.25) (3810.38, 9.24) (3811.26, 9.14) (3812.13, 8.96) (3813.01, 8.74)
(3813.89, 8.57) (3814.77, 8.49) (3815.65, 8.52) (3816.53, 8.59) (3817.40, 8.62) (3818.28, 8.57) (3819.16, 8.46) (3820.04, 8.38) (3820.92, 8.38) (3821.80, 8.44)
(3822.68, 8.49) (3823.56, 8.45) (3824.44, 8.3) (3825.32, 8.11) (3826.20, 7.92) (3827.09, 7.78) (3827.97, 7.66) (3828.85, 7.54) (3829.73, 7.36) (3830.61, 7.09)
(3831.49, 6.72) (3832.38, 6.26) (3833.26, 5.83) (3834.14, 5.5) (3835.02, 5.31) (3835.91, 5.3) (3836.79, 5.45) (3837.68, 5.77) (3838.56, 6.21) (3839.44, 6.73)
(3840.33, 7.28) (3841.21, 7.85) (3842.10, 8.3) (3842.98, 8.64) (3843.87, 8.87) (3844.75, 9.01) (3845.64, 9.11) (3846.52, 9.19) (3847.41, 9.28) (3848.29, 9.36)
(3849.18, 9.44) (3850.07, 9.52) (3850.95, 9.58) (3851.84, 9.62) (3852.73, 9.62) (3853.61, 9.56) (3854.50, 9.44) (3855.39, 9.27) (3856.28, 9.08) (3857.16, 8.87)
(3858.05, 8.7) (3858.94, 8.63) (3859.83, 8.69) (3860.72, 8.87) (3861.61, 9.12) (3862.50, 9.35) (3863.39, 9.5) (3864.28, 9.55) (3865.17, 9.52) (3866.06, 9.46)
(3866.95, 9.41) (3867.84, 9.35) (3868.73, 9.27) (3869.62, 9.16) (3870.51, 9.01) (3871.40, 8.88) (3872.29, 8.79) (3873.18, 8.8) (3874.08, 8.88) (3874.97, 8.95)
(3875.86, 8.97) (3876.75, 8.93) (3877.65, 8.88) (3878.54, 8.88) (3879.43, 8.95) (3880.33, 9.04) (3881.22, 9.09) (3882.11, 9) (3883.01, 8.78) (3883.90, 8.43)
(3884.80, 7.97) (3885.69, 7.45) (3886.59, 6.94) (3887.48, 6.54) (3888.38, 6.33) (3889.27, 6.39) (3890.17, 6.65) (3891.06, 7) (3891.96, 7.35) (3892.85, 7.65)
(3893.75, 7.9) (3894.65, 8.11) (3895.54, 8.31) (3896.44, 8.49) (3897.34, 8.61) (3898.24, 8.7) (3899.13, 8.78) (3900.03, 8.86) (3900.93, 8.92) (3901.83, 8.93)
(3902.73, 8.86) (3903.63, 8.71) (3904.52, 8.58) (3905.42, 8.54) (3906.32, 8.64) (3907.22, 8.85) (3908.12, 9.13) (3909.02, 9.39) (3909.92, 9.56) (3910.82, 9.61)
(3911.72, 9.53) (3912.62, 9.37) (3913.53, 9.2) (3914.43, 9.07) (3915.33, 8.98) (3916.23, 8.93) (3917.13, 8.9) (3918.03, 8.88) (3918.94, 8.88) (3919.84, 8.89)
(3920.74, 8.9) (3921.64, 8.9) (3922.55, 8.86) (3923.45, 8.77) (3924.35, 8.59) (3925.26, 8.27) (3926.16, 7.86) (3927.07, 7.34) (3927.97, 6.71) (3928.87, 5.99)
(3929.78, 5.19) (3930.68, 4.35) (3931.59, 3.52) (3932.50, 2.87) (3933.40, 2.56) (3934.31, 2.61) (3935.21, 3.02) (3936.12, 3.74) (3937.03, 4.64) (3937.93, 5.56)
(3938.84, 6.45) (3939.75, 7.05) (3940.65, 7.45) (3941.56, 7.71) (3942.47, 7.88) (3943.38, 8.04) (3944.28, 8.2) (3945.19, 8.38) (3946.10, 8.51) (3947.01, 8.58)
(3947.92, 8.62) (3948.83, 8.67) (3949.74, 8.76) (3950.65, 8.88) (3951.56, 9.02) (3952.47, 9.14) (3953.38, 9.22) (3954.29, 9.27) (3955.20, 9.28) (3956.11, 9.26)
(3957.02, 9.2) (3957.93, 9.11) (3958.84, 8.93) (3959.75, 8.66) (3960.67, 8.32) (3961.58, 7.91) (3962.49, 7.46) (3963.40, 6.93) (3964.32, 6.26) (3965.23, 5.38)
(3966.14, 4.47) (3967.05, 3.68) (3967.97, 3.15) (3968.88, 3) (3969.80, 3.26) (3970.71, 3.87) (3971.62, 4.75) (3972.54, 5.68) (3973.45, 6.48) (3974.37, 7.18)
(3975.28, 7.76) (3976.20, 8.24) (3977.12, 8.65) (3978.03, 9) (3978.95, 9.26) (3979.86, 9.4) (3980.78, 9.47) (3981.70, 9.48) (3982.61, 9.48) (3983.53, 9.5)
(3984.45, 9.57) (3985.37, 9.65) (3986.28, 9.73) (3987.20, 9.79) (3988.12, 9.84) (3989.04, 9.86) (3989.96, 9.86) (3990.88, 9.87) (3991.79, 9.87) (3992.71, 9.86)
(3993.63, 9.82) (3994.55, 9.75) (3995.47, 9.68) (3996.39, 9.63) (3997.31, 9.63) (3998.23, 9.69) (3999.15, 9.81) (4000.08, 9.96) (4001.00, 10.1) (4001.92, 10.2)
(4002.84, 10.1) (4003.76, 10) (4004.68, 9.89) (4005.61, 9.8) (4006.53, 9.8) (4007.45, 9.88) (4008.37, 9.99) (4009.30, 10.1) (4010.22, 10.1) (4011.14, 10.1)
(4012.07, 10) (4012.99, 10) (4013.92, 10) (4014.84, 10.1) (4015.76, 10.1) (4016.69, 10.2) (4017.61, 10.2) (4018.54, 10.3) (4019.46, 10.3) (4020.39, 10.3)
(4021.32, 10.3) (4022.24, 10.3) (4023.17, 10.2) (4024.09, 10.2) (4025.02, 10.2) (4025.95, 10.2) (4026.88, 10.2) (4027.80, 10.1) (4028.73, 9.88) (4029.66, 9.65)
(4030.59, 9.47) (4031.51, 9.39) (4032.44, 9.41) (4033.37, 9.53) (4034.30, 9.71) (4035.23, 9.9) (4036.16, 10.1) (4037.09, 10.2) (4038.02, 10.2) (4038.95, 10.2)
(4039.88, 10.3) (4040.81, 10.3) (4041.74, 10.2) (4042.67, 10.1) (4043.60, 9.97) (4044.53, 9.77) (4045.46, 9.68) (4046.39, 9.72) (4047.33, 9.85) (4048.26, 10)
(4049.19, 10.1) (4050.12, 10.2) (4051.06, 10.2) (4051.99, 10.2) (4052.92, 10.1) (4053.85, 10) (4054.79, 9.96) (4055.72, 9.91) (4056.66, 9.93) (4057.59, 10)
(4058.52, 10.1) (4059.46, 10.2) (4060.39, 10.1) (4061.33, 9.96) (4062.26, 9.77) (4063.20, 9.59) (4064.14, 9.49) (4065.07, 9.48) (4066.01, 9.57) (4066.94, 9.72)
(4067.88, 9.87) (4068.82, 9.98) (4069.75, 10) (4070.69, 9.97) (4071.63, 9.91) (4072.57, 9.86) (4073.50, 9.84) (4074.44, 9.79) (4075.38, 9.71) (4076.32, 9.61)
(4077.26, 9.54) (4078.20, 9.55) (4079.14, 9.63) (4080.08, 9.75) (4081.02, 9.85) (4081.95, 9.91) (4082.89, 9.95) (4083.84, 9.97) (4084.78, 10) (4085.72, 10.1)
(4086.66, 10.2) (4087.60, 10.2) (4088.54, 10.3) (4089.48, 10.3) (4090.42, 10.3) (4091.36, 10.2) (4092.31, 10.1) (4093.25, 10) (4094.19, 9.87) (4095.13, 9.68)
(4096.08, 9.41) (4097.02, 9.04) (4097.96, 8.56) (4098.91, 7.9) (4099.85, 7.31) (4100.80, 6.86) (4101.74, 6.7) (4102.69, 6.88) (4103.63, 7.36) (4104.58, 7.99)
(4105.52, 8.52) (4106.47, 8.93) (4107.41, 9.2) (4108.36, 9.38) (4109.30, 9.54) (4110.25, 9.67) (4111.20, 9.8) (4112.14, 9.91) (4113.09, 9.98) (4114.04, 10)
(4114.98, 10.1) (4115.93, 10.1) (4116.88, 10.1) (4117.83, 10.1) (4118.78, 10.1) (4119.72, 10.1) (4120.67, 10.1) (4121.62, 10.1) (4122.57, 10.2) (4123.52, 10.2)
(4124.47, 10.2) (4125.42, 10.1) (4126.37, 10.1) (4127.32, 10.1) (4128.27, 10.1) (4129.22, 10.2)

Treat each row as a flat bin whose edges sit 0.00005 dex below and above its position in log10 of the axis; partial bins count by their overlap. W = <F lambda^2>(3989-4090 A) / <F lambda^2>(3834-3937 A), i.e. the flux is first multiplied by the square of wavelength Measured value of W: 1.3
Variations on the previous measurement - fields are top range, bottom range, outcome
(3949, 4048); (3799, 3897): 1.18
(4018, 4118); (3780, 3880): 1.31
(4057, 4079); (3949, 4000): 1.24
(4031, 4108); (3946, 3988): 1.29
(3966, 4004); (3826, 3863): 1.12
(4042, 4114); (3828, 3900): 1.29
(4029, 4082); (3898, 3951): 1.37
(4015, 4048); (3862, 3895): 1.28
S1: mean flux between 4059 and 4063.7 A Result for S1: 9.91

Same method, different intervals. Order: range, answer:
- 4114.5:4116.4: 10.1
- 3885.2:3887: 7.22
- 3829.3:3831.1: 7.23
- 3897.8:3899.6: 8.77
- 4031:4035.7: 9.59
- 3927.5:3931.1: 5.59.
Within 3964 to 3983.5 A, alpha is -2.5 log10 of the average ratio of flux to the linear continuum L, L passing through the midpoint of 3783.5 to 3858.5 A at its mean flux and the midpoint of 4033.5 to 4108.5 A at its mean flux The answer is 0.34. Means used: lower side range 8.14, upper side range 9.63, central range 6.64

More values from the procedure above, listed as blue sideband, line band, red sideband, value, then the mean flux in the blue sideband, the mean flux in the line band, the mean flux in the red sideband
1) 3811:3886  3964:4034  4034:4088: 0.059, 8.44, 9.01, 9.93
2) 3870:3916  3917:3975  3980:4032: 0.298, 8.52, 6.96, 9.92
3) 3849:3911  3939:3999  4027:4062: 0.150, 8.71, 8.19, 9.97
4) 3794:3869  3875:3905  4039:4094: 0.058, 8.25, 8.22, 9.95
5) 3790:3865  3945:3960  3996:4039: 0.053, 8.18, 8.93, 9.99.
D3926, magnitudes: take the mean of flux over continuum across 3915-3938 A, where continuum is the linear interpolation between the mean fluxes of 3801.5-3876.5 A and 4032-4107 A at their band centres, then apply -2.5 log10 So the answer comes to 0.32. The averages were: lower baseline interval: 8.46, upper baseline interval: 9.64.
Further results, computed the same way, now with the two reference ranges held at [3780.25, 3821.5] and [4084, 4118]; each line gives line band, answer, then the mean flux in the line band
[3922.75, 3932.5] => 0.32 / 6.54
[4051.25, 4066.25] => -0.09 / 9.91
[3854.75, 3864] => -0.06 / 9.02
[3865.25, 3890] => 0.01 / 8.53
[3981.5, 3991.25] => -0.09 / 9.7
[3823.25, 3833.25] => 0.13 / 7.47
